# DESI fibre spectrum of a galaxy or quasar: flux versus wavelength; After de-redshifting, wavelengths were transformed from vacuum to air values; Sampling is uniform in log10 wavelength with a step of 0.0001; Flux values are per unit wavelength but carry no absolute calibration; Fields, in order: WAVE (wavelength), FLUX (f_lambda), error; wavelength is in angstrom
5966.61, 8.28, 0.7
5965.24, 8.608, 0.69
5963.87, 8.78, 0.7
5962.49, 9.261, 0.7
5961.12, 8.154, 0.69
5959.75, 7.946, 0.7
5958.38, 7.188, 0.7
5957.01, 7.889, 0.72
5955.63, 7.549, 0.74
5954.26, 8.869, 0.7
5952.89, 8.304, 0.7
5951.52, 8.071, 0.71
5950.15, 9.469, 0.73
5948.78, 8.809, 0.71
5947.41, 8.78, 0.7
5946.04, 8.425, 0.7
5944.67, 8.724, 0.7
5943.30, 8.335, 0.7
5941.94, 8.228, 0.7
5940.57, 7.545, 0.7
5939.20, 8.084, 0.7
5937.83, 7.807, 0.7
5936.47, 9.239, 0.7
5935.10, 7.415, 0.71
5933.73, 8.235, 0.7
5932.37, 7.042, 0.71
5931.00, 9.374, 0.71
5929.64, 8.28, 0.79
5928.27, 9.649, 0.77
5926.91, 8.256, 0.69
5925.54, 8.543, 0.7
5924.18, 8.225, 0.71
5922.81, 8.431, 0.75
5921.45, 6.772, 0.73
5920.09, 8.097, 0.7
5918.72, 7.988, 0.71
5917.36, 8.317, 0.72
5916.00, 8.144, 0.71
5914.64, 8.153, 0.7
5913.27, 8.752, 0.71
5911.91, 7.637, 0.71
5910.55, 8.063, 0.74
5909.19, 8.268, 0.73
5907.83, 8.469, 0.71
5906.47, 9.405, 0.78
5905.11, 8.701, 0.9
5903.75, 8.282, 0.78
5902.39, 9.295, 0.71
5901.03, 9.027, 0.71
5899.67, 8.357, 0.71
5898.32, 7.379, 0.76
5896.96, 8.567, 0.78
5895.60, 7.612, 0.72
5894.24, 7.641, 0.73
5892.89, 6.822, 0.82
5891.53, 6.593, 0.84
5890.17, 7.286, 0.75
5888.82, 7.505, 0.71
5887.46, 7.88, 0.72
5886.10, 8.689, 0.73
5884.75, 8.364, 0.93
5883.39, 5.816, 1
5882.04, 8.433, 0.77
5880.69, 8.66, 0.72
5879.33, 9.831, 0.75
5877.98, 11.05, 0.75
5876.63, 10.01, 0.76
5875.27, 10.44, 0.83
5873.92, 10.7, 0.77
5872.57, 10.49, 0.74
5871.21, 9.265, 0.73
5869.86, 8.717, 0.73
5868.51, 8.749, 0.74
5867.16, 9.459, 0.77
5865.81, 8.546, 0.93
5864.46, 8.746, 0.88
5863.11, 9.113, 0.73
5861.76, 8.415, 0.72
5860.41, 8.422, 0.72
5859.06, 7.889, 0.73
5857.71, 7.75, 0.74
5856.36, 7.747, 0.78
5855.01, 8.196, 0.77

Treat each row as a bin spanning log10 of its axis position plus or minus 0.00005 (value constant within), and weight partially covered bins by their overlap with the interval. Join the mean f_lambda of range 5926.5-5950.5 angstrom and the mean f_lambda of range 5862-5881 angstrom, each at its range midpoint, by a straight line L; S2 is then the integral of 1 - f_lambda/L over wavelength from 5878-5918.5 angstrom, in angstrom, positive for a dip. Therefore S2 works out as 4.0 angstrom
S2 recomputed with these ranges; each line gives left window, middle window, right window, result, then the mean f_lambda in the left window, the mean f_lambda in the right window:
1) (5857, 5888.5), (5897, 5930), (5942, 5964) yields 1.1 angstrom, 8.91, 8.4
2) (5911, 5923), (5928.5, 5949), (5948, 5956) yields 0.1 angstrom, 8.02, 8.56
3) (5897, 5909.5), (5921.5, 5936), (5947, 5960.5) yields 0.2 angstrom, 8.59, 8.28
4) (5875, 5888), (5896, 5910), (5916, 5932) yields 0.1 angstrom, 8.88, 8.32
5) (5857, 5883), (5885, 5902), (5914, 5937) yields 1.8 angstrom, 9.16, 8.24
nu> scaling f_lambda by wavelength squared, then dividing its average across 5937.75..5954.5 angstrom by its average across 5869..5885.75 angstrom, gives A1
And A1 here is 0.93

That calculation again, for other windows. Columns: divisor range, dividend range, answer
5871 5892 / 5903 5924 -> 0.94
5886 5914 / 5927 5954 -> 1.05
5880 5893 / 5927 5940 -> 1.11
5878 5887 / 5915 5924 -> 0.95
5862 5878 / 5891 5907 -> 0.86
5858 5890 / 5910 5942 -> 0.94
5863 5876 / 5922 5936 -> 0.90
